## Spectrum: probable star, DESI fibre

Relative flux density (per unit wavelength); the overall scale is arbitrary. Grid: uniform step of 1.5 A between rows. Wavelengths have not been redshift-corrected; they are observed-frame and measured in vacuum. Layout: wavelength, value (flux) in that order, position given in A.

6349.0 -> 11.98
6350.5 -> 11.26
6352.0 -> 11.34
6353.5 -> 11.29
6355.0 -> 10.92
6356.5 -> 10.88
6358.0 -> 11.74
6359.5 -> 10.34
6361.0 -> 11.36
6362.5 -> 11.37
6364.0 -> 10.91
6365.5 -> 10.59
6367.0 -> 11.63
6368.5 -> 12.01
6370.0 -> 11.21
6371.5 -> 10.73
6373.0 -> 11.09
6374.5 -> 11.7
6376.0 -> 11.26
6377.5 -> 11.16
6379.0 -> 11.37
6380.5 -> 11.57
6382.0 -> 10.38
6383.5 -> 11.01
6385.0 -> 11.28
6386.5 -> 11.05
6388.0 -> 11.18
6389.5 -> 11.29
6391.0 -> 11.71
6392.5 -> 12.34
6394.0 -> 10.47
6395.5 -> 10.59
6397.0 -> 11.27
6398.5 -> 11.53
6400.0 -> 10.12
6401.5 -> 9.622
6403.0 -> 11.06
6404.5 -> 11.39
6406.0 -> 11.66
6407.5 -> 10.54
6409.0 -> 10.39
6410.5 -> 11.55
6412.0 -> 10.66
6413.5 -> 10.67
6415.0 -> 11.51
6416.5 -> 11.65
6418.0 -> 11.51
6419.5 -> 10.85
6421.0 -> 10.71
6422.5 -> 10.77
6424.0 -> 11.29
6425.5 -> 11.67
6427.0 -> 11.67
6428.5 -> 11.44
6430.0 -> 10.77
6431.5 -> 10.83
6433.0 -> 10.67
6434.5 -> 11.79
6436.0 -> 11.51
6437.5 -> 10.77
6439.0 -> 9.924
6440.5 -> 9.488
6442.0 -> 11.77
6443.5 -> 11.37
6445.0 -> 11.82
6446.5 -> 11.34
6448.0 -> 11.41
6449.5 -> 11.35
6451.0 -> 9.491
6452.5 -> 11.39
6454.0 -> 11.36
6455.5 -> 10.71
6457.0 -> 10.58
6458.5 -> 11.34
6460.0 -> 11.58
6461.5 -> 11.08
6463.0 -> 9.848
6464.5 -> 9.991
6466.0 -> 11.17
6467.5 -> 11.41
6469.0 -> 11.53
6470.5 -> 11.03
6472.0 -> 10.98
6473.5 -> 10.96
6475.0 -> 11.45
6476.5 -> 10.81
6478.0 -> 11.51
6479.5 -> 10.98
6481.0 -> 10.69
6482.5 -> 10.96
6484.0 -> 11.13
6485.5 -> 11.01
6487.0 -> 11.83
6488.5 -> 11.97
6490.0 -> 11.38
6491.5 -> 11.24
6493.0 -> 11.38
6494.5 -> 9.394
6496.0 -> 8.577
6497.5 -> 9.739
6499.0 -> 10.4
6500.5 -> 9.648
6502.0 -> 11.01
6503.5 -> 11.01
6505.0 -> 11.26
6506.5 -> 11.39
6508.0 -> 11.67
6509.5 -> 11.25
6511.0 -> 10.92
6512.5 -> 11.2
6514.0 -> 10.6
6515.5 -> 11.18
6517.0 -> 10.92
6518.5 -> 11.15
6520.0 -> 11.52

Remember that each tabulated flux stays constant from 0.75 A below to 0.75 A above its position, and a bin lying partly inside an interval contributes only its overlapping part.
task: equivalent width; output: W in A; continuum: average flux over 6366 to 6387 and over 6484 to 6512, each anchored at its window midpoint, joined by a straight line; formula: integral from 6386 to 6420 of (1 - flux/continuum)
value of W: 0.3 A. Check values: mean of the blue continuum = 11.2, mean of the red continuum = 10.8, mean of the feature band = 11.1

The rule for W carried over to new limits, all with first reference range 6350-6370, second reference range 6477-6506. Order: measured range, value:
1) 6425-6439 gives -0.2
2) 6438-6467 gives 0.1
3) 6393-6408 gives 0.3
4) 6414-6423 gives -0.1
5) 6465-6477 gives -0.3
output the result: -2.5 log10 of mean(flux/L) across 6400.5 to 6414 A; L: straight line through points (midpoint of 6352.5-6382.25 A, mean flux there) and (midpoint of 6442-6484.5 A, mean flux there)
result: 0.03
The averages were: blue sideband 11.2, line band 10.8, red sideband 11.1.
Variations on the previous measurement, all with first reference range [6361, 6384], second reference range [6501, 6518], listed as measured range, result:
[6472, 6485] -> 0.01 mag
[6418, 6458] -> 0.01 mag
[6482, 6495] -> -0.01 mag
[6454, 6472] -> 0.02 mag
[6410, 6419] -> -0.01 mag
